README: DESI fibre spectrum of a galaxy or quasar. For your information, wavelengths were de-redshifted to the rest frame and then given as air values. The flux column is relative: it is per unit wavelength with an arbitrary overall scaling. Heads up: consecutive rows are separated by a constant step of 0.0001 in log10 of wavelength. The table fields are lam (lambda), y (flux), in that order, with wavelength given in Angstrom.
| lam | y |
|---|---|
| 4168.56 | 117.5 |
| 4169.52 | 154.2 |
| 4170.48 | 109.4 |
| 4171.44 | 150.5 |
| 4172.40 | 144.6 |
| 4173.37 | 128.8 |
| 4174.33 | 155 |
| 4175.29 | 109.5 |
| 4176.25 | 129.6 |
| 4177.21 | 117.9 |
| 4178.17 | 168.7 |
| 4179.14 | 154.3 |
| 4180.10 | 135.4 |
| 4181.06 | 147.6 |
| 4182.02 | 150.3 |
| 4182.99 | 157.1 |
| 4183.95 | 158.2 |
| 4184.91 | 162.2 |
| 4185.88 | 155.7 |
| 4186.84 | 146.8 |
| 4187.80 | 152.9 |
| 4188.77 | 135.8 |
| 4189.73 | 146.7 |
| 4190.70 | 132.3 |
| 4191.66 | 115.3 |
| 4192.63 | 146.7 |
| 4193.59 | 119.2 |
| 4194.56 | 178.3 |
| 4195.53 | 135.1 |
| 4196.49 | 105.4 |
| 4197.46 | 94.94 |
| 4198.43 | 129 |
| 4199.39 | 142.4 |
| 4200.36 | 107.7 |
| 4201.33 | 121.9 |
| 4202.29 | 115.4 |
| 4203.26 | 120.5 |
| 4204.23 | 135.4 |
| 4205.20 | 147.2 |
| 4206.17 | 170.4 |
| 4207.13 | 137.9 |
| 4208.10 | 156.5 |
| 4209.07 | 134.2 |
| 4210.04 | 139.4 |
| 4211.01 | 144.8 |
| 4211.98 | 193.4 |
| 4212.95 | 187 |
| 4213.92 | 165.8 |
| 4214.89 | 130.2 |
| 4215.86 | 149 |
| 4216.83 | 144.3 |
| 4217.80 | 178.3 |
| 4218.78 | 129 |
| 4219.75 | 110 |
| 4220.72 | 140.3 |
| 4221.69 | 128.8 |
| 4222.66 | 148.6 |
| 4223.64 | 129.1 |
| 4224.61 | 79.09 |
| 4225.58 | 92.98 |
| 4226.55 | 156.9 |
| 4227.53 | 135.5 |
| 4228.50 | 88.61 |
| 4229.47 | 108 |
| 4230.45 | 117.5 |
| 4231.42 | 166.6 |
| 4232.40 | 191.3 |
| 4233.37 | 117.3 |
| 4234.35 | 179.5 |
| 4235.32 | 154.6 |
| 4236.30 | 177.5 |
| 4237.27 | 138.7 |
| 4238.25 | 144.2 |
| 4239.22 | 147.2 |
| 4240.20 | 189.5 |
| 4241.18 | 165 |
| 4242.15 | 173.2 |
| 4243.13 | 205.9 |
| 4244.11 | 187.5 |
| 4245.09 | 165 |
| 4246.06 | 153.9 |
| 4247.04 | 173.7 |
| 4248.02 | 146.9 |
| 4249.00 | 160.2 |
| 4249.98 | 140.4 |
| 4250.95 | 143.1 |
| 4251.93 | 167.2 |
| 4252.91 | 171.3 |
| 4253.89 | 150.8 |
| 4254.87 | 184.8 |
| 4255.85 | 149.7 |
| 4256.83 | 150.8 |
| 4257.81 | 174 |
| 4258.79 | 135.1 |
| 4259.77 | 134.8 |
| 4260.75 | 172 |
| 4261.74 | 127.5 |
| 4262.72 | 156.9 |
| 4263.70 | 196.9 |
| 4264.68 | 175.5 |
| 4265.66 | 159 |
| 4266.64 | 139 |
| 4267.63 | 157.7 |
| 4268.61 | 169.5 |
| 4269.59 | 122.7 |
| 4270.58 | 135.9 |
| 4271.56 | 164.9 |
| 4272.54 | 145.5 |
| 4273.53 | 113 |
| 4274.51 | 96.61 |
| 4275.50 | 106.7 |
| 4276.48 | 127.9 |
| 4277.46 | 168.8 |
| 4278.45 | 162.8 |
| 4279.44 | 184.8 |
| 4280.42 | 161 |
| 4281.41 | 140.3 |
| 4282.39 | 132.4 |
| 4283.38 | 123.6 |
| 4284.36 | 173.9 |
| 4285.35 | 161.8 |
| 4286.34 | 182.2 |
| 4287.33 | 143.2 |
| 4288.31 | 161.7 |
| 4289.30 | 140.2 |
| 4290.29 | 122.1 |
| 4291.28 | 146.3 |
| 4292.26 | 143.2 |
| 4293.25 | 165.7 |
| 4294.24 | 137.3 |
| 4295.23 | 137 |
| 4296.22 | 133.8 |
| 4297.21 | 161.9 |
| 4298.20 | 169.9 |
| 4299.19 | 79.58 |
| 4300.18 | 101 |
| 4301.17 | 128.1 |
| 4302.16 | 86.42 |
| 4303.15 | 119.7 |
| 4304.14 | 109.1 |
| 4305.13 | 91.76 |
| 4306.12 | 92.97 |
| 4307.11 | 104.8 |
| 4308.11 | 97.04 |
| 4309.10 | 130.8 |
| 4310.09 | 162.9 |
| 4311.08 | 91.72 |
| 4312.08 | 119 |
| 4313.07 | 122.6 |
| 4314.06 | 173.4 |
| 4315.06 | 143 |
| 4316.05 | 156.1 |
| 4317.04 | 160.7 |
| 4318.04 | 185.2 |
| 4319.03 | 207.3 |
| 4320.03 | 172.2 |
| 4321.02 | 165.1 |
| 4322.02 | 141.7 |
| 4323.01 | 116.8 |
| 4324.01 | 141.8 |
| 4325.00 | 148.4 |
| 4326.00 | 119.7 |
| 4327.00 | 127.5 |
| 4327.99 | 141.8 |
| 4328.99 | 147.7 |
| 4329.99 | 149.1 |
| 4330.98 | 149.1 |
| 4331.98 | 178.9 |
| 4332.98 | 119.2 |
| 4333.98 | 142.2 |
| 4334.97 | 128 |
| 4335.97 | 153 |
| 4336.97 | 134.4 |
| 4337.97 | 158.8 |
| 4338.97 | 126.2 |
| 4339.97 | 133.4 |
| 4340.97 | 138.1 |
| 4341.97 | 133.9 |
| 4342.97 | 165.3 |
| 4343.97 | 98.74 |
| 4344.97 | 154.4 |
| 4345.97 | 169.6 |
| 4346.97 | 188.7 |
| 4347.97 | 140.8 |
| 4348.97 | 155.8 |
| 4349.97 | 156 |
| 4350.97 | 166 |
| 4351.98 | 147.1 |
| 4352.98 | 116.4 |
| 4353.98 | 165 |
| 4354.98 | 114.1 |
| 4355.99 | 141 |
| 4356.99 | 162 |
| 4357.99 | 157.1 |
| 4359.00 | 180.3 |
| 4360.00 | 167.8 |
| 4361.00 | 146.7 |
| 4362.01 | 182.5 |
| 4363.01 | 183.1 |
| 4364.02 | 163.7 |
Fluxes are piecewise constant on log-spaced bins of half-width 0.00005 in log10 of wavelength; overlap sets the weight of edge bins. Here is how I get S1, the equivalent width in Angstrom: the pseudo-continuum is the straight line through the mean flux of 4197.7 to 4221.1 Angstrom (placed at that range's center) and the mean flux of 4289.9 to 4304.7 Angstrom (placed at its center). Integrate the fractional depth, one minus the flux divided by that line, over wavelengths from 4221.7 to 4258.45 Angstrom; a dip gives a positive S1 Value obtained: -3.7 Angstrom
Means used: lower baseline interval 142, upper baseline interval 129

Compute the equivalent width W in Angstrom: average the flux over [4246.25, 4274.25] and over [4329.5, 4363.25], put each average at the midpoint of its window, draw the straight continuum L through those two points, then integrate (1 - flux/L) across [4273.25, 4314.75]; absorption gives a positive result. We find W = 5.1 Angstrom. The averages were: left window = 154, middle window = 134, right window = 150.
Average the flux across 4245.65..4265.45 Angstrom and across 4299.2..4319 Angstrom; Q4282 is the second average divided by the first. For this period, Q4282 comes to 0.80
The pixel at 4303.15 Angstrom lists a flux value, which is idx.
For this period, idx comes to 119.7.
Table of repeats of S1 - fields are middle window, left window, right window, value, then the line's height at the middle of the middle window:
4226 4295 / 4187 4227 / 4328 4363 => -4.99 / 142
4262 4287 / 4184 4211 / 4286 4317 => -3.31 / 133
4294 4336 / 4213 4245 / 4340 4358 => 3.33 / 147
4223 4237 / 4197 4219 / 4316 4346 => 0.76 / 143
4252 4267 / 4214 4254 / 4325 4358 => -1.16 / 148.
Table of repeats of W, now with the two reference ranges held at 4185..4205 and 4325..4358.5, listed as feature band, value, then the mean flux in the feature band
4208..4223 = -1.6 Angstrom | 149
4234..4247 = -3.0 Angstrom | 168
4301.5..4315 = 2.4 Angstrom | 117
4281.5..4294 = -0.8 Angstrom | 149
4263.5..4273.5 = -1.1 Angstrom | 153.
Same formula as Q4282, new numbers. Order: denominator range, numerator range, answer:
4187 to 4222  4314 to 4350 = 1.07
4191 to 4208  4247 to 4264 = 1.19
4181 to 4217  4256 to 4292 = 1.05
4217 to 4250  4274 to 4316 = 0.91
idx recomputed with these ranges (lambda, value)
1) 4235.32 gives 154.6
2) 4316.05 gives 156.1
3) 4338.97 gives 126.2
